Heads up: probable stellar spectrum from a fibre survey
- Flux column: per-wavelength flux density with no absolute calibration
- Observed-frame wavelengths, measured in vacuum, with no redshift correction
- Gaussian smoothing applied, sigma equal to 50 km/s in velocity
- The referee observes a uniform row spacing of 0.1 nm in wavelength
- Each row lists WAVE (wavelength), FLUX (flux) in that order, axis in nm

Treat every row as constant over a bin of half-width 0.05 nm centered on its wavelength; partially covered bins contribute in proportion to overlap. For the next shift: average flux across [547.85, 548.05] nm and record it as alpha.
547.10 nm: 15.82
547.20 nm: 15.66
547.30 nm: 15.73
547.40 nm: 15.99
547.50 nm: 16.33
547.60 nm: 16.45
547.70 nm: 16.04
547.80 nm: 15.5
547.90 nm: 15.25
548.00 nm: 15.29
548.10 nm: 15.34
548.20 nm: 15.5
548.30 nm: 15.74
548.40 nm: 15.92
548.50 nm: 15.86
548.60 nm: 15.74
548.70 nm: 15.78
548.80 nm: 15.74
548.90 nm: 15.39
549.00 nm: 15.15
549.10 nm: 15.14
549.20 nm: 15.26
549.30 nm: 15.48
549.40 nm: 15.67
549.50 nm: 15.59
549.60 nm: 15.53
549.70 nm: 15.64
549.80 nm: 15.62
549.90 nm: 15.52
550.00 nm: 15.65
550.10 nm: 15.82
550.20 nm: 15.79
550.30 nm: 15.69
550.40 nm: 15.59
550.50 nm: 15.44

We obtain 15.3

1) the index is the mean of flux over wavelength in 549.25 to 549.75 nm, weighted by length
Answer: 15.6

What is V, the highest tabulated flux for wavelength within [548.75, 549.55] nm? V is 15.74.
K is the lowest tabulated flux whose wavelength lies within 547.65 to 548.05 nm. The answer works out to 15.25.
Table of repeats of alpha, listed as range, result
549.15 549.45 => 15.5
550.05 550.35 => 15.8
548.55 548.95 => 15.7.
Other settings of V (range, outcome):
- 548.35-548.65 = 15.92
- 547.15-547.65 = 16.45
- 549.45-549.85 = 15.64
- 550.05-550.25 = 15.82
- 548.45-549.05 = 15.86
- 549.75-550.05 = 15.65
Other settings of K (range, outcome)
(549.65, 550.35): 15.52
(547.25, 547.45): 15.73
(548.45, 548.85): 15.74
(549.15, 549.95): 15.26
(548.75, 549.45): 15.14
